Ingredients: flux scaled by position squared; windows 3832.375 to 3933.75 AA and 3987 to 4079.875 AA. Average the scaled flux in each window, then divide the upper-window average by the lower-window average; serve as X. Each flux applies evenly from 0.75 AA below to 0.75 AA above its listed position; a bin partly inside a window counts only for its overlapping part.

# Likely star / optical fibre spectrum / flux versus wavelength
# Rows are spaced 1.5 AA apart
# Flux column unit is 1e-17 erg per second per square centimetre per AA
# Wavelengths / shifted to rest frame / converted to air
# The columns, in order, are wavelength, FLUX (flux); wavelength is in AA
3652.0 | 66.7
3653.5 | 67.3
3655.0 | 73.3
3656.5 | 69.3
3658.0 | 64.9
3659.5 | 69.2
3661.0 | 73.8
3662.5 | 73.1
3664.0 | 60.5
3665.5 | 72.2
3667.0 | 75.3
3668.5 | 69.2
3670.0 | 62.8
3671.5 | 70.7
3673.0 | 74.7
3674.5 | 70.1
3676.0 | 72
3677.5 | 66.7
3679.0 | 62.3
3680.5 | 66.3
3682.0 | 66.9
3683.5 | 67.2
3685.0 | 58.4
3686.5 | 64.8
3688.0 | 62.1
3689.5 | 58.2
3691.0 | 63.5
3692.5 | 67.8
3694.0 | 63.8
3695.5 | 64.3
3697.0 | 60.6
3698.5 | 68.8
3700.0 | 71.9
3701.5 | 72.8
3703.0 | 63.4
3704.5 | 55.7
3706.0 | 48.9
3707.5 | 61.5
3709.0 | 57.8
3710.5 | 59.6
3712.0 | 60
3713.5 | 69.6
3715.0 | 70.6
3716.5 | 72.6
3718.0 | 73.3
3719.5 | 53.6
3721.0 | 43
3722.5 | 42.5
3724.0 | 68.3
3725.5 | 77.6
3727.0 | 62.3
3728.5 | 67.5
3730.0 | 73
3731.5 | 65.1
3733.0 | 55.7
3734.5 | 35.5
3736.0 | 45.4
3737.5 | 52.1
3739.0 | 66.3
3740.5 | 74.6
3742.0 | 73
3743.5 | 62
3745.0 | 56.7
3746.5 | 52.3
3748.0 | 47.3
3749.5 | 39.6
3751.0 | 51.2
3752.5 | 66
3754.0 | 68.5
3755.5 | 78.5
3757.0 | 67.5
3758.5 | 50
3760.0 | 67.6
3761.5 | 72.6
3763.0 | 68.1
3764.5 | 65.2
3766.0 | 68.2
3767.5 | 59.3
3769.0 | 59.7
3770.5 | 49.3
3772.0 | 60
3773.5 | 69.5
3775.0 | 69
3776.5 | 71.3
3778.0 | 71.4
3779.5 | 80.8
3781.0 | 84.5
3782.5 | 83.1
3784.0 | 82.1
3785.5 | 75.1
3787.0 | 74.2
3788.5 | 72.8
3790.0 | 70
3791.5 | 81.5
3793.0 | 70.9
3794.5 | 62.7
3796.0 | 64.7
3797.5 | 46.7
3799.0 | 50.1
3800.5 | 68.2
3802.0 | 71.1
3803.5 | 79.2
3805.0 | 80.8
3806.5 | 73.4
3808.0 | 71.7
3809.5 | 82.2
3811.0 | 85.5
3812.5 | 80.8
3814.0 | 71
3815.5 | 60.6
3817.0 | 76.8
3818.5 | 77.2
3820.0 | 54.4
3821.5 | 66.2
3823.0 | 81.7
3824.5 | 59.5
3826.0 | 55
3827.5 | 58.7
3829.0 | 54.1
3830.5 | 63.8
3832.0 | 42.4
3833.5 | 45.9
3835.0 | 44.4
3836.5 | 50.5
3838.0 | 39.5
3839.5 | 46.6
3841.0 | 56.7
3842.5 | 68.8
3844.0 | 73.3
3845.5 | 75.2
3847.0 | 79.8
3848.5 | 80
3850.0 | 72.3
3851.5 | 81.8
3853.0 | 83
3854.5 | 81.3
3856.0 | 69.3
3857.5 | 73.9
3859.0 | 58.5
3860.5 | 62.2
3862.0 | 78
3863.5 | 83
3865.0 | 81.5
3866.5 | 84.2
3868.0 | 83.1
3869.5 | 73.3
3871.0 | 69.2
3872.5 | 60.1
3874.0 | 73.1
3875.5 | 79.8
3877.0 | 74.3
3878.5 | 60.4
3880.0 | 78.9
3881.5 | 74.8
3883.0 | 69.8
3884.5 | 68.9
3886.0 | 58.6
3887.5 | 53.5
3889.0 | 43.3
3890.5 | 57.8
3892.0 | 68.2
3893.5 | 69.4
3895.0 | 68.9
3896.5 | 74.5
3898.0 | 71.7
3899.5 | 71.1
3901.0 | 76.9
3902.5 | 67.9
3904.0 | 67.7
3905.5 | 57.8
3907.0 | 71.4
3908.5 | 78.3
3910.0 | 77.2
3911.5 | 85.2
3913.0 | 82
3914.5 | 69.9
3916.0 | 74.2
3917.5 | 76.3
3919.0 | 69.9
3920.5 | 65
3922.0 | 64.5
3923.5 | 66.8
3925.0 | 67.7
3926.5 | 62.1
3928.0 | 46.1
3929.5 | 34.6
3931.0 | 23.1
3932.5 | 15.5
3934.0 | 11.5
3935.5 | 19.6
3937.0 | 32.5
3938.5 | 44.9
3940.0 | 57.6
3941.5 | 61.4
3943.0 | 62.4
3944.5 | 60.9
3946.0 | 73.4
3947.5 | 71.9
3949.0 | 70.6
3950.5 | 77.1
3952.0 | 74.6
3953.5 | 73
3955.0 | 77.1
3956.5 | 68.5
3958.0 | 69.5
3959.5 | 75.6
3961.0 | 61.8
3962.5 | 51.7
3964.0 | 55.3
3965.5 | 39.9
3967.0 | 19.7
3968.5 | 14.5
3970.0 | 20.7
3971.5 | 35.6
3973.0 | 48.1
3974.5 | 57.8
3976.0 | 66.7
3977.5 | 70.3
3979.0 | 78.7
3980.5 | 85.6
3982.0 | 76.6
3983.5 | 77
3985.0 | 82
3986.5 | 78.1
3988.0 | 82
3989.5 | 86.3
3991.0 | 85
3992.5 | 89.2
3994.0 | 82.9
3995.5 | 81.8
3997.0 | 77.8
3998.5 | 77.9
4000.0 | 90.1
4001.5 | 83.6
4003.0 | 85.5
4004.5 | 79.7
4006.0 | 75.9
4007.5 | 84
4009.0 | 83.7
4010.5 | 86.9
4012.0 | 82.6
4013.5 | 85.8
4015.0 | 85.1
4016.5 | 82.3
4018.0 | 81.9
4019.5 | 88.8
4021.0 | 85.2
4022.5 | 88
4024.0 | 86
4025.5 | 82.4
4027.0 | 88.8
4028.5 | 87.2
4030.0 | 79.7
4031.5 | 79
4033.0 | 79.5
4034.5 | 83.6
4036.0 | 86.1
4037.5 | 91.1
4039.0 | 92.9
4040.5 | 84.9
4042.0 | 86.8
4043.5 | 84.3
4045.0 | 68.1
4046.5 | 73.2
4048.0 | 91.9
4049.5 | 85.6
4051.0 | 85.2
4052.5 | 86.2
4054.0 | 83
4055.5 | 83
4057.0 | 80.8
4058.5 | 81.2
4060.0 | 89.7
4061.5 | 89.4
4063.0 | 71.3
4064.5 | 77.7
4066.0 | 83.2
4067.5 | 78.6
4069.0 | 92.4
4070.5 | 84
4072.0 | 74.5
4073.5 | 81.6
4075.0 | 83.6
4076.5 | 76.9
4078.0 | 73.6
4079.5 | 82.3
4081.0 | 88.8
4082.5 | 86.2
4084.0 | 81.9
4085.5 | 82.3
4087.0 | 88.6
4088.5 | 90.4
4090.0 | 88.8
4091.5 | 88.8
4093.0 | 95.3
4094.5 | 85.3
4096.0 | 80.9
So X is 1.35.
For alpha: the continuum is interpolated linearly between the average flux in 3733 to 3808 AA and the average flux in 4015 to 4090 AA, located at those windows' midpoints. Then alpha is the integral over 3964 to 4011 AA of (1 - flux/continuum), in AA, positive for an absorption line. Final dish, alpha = 5.62 AA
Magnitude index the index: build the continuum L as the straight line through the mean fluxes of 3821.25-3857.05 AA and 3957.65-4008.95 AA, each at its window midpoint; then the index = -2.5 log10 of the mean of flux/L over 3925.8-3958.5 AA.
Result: 0.24 mag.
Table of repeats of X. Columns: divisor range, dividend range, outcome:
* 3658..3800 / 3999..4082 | 1.51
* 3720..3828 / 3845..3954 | 1.07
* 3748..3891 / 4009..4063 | 1.39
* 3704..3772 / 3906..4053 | 1.32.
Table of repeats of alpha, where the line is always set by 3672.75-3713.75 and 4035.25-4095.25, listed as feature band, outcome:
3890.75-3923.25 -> 1.72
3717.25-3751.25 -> 4.09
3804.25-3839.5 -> 3.51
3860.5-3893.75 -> 1.75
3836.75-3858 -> 0.81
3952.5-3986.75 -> 8.20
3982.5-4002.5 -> -0.61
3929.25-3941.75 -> 7.27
